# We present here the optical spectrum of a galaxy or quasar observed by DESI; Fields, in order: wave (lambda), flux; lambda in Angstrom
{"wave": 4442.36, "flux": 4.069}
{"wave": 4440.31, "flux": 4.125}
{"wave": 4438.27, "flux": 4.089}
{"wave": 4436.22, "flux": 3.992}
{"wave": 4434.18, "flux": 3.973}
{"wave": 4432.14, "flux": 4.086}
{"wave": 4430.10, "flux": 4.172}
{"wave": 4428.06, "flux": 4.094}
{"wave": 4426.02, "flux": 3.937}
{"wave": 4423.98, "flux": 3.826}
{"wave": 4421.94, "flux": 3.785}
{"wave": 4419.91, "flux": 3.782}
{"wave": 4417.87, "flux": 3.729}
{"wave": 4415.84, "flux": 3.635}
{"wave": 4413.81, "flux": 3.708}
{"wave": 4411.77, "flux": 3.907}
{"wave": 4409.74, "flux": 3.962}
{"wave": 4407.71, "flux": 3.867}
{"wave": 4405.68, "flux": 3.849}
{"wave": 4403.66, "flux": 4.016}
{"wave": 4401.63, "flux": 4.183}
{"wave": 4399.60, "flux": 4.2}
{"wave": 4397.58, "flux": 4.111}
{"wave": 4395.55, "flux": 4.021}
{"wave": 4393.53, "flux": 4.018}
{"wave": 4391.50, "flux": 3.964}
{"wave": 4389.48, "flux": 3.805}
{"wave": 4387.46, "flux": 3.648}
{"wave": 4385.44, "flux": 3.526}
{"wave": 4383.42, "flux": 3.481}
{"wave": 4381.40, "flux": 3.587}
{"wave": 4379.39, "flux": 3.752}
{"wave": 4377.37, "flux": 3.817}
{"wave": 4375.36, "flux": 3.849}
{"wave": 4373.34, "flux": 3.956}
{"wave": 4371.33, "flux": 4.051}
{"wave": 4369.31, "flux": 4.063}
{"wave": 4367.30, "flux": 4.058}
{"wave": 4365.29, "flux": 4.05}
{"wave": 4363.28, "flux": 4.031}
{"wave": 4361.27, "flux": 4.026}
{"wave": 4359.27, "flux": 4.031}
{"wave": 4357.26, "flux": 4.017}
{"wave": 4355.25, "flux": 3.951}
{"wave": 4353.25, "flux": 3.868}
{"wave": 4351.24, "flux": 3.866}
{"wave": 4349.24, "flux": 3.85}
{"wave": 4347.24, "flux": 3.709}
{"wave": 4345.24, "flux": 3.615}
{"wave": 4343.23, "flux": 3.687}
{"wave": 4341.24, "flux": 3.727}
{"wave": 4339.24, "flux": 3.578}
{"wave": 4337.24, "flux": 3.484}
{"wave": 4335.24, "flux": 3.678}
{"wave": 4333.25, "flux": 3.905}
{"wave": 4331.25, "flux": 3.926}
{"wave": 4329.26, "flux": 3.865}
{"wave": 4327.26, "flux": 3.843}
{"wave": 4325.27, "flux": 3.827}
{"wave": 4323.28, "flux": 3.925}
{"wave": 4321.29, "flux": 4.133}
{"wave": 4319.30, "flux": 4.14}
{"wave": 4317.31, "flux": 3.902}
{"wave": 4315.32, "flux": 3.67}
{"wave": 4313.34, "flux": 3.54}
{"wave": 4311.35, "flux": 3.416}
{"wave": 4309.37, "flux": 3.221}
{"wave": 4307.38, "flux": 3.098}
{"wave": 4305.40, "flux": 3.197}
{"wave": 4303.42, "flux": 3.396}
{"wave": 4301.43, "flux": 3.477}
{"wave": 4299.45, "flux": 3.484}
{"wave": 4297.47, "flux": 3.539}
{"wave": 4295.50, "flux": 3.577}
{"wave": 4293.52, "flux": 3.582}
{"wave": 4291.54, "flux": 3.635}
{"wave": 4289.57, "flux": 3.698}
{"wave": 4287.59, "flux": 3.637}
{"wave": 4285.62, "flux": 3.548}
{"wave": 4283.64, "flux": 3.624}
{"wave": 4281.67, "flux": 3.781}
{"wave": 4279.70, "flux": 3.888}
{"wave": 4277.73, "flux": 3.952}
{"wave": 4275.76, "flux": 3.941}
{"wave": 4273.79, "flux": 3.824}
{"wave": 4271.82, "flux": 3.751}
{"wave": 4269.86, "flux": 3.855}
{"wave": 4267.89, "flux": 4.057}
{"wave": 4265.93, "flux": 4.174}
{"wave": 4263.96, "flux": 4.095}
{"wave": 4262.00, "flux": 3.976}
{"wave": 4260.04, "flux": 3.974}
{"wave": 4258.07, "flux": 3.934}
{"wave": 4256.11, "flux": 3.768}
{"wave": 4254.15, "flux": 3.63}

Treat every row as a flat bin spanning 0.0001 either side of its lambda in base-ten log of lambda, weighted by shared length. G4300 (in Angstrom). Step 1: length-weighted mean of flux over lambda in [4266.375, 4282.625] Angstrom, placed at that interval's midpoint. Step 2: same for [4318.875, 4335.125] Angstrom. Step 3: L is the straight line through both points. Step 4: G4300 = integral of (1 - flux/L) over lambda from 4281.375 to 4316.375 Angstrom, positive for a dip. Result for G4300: 3.6 Angstrom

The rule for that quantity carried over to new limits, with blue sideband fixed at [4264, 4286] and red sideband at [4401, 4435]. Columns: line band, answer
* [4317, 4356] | 0.7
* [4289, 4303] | 1.1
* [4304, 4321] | 1.5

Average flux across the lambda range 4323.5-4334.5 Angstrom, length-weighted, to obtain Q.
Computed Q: 3.87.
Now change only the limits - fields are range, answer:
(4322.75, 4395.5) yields 3.84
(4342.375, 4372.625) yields 3.93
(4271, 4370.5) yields 3.75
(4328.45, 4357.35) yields 3.77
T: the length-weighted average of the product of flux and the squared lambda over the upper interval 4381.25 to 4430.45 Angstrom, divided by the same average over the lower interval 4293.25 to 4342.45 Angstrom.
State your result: 1.1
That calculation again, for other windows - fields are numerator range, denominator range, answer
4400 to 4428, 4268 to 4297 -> 1.10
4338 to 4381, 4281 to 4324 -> 1.11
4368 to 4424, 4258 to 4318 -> 1.10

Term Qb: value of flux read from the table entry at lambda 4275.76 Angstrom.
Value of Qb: 3.941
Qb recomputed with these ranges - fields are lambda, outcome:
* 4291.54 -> 3.635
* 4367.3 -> 4.058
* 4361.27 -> 4.026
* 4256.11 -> 3.768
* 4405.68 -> 3.849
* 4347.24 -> 3.709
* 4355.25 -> 3.951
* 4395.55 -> 4.021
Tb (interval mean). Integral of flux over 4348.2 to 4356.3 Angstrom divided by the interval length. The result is 3.88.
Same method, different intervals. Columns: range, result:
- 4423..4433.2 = 4.02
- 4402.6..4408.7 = 3.92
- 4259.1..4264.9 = 4.02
